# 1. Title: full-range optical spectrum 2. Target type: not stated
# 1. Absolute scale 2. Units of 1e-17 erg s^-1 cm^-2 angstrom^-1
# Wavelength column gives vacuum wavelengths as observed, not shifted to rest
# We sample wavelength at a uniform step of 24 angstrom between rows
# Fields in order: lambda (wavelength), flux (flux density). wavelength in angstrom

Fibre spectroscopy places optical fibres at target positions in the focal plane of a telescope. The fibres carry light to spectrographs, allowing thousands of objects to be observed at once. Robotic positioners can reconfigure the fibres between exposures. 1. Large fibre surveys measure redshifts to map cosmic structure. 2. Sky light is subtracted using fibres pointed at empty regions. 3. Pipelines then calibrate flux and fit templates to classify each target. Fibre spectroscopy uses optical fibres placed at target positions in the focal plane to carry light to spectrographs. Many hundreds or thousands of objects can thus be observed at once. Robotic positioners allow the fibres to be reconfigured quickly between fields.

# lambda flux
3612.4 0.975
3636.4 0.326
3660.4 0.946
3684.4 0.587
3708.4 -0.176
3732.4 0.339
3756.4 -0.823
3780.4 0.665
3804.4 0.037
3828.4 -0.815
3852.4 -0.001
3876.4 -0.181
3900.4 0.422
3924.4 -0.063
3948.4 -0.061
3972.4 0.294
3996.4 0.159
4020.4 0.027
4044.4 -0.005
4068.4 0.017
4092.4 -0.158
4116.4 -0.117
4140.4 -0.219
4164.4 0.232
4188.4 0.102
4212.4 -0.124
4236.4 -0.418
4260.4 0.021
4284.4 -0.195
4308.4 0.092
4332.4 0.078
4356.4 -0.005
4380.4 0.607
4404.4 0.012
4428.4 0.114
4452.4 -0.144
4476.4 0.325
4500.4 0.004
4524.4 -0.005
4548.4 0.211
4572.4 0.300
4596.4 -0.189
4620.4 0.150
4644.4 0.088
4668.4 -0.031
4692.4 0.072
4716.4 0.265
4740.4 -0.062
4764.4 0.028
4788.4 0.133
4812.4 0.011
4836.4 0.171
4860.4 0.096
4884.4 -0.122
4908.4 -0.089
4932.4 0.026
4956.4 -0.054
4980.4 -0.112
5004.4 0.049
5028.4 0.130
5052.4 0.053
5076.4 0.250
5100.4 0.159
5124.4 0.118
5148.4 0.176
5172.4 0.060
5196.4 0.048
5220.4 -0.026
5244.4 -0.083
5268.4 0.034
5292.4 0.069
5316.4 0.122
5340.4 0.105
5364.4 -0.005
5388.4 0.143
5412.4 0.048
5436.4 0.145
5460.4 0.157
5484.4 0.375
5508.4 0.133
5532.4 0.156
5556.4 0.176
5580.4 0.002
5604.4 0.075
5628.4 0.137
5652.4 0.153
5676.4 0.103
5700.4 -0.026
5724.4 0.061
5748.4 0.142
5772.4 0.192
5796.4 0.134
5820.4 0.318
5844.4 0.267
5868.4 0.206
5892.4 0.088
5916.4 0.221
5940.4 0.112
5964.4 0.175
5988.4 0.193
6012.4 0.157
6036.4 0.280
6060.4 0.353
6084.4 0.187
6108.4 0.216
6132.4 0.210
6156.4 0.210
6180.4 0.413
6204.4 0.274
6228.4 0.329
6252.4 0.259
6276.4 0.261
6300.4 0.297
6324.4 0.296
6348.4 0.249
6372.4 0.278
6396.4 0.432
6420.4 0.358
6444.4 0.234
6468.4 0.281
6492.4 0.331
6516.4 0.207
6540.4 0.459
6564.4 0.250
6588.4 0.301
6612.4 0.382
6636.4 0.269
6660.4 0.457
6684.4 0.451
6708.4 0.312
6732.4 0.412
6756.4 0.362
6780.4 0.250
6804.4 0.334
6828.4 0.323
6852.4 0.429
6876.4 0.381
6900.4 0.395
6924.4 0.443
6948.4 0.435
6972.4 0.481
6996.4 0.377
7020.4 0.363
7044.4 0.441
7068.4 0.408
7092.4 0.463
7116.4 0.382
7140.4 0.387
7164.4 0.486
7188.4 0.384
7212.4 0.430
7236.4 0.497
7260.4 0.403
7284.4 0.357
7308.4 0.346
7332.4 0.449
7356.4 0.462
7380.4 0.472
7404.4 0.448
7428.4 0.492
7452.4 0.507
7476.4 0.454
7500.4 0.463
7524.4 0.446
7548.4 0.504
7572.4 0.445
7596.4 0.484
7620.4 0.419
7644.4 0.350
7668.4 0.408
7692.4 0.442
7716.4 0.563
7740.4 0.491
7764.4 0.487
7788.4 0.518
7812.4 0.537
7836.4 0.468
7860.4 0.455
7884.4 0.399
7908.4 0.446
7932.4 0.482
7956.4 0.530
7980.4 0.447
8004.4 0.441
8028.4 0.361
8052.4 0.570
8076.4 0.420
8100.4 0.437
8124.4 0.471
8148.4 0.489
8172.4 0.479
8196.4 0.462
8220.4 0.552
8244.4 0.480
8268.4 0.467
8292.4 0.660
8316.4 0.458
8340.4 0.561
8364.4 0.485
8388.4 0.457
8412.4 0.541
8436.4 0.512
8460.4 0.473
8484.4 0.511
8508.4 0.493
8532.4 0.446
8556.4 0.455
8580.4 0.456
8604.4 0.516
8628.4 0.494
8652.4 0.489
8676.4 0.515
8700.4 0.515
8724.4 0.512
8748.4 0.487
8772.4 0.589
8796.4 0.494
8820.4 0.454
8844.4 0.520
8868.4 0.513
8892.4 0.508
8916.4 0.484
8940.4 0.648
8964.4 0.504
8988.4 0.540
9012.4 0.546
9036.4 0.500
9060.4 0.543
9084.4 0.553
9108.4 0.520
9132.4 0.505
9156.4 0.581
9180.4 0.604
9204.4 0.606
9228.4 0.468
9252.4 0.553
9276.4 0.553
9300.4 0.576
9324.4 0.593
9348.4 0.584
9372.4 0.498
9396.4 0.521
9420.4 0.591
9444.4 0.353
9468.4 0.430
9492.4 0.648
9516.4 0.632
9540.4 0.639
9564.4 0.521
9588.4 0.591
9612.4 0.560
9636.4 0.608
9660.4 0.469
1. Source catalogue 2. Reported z 0.66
